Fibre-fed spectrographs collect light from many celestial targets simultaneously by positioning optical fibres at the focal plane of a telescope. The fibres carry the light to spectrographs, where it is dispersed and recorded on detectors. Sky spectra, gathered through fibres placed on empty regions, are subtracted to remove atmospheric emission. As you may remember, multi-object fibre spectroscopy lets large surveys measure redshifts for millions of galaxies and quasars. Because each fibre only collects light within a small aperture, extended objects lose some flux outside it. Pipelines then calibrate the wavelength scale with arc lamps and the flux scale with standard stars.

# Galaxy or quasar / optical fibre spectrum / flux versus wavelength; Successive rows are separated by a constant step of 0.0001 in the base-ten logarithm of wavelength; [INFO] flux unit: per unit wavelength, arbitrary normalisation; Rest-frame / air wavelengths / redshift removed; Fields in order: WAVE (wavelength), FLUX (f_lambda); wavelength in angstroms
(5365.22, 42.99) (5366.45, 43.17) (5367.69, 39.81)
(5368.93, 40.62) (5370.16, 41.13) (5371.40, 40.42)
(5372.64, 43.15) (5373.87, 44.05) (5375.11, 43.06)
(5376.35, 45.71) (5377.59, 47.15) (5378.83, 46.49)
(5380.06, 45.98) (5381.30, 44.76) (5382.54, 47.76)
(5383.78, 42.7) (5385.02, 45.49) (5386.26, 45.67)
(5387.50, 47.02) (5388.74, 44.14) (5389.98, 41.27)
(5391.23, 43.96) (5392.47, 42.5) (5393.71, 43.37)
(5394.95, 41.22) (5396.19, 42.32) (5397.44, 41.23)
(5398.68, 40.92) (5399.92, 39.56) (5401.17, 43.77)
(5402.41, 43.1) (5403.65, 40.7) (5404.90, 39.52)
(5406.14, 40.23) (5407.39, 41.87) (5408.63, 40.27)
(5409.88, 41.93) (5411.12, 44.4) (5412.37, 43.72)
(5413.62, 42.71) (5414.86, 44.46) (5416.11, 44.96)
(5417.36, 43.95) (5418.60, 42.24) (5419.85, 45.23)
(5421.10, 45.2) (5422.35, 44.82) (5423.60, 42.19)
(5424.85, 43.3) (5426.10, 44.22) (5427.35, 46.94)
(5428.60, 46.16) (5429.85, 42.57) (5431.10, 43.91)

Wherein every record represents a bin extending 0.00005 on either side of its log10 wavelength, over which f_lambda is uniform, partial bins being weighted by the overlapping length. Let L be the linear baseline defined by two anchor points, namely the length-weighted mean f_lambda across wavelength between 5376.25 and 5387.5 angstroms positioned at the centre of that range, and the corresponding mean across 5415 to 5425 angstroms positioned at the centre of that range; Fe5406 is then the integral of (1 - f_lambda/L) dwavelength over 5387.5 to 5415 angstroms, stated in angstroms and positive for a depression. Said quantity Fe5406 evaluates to 1.6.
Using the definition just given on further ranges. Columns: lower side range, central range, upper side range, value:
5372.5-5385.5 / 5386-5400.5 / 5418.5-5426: 0.7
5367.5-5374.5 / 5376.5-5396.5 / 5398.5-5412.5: -1.4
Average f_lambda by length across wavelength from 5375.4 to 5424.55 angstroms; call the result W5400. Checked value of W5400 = 43.4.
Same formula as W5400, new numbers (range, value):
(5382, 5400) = 43.4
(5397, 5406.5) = 41.2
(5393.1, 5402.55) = 41.9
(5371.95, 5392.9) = 44.8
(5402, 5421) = 42.7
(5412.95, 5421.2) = 44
